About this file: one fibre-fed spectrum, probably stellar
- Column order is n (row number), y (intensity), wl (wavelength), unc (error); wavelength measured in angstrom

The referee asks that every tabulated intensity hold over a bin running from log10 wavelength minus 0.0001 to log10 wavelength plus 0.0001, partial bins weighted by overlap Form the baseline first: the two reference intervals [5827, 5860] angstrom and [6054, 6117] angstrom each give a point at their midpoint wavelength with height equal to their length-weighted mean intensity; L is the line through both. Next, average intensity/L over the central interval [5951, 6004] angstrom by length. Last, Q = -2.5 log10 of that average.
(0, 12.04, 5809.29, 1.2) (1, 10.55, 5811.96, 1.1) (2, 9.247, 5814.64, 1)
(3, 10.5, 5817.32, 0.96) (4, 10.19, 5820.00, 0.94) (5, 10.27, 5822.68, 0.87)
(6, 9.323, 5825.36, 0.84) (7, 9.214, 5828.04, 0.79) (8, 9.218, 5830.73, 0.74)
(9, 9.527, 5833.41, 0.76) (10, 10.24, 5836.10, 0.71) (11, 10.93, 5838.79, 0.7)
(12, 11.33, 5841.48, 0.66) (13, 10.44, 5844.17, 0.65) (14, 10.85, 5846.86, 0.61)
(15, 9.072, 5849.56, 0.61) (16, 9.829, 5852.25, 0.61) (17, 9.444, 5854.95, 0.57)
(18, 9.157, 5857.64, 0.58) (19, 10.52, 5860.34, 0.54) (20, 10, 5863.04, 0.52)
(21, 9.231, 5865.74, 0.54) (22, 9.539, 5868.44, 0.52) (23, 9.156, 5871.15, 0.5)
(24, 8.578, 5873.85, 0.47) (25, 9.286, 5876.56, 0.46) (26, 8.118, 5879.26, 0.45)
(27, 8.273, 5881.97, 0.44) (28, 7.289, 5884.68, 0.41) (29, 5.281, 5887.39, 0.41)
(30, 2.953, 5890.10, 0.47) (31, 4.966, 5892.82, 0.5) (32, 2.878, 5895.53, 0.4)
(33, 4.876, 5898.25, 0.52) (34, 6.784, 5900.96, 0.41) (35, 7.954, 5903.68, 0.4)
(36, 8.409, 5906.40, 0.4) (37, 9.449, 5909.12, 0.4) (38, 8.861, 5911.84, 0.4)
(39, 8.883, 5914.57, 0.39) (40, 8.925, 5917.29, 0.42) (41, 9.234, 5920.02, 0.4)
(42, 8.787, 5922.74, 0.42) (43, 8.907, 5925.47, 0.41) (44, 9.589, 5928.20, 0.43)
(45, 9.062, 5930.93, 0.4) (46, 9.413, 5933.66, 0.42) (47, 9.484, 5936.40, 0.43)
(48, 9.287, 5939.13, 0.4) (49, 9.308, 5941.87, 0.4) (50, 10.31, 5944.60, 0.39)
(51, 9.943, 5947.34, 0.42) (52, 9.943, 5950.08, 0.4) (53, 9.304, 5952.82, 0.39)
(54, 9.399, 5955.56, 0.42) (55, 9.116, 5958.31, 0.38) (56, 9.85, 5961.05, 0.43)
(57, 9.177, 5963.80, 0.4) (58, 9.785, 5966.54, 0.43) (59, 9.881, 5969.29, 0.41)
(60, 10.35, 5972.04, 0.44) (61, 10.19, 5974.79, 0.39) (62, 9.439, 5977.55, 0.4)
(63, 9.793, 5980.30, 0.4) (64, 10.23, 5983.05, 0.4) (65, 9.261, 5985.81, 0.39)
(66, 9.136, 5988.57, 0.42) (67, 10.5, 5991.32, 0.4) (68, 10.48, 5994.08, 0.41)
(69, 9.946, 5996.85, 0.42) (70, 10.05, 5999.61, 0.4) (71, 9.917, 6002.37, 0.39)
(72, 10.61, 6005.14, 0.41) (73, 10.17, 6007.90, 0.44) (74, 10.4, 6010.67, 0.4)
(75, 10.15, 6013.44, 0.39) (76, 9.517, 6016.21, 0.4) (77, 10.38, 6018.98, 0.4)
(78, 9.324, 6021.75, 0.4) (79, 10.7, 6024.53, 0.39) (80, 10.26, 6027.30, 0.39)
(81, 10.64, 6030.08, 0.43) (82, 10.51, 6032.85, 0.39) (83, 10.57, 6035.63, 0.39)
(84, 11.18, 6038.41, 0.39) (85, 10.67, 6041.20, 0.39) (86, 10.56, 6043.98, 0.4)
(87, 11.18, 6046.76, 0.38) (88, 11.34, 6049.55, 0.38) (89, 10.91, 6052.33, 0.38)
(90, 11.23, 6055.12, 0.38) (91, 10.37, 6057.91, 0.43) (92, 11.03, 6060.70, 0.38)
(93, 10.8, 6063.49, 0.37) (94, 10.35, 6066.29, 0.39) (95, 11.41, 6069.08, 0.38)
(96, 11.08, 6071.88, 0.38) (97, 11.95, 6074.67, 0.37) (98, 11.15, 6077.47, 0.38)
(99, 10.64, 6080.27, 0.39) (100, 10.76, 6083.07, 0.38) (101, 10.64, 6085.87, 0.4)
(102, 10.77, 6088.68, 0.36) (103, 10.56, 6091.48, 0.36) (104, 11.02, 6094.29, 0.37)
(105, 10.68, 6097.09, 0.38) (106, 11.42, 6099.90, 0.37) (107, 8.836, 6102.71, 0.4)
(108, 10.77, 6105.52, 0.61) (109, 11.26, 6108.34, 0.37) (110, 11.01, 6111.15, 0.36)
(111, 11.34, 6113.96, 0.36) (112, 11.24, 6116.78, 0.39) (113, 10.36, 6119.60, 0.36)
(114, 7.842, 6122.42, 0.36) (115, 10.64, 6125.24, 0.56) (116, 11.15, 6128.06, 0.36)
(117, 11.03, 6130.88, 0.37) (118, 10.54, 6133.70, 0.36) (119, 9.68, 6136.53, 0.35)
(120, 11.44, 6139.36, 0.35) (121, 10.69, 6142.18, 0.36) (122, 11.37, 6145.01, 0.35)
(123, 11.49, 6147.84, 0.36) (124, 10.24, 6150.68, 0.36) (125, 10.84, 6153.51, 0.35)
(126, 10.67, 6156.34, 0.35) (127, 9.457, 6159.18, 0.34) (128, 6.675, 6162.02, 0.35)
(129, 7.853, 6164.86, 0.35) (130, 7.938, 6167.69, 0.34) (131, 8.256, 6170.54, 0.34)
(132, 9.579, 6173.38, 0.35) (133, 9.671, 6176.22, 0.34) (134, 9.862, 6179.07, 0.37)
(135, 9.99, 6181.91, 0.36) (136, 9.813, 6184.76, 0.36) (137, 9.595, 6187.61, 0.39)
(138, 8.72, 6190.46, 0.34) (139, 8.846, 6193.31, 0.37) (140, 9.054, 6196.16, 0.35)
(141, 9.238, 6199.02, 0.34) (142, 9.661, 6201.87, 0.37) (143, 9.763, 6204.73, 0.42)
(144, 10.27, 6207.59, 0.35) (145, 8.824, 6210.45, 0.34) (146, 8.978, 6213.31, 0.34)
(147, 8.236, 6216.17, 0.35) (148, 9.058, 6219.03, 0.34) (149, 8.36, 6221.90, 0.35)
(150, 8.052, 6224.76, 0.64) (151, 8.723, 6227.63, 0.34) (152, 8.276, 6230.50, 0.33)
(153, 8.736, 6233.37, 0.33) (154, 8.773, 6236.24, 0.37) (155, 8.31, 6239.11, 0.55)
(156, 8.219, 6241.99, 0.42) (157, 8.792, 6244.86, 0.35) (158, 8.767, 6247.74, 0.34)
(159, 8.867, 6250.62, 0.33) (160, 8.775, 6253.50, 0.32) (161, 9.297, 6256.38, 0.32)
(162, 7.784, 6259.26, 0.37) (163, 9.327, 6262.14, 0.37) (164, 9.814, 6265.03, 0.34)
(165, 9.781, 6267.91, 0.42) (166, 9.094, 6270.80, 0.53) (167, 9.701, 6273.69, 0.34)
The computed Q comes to 0.07 mag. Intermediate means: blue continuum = 9.96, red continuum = 10.9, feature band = 9.78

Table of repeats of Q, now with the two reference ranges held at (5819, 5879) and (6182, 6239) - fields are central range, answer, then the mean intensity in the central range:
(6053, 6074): -0.17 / 10.9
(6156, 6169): 0.09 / 8.35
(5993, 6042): -0.10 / 10.3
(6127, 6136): -0.18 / 10.8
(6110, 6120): -0.20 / 11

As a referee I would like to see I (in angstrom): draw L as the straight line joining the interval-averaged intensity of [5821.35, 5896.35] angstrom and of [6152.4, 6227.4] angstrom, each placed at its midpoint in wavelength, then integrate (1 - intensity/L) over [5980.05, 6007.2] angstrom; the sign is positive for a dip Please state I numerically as -3.3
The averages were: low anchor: 8.78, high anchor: 9.11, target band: 10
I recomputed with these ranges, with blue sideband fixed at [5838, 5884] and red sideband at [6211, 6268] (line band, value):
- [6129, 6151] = -4.66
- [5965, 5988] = -1.27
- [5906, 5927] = 1.10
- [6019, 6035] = -1.92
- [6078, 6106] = -4.83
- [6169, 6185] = -1.14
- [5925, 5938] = 0.14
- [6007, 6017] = -0.92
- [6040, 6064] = -4.61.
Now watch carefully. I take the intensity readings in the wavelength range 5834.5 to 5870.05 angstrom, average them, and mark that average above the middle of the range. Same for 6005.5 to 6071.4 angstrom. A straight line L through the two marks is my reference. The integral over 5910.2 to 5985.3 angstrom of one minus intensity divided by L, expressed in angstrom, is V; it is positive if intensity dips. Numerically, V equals 6.0 angstrom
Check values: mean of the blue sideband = 10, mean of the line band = 9.5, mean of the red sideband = 10.6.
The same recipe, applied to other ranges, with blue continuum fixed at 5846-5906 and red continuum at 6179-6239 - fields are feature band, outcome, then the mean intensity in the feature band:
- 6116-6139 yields -4.1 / 10.3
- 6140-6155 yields -3.6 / 11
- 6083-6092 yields -2.1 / 10.7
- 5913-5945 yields -4.6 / 9.23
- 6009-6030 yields -4.4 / 10.1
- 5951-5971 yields -3.3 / 9.53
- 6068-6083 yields -4.6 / 11.2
